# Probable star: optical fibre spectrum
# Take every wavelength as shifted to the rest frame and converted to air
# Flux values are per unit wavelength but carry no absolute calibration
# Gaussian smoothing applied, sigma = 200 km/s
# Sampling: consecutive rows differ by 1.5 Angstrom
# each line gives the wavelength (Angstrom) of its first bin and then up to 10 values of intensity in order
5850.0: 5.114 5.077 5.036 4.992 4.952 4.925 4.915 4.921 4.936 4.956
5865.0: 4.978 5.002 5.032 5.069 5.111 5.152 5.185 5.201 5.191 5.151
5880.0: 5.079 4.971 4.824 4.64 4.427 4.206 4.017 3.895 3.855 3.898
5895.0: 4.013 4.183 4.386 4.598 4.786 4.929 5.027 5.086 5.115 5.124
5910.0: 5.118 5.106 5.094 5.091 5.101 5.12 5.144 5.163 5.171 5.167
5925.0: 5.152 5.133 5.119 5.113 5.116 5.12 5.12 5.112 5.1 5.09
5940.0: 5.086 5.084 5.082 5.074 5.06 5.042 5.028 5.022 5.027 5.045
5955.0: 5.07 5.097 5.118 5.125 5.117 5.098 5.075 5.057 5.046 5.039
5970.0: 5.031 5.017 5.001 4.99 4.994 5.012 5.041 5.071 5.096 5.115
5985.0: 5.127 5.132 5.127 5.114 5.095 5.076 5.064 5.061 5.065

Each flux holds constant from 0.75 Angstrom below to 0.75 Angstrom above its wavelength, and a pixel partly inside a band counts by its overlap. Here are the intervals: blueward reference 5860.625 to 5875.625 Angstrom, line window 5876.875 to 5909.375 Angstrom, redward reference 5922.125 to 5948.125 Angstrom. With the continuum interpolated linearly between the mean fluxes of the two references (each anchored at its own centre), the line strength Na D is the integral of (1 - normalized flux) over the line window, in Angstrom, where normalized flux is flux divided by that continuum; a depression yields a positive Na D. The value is 3.0 Angstrom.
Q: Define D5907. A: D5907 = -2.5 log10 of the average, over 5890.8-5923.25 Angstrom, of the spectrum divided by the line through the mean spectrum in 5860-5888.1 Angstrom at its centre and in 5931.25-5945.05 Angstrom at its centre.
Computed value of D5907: 0.05 mag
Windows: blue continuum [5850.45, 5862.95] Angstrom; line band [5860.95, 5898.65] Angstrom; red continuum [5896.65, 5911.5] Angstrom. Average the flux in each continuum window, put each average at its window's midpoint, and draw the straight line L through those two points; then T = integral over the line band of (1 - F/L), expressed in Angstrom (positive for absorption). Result 1.8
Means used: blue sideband 4.97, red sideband 4.89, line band 4.7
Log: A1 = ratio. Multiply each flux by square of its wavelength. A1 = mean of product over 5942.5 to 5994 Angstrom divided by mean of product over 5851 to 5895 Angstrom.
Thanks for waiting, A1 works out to 1.09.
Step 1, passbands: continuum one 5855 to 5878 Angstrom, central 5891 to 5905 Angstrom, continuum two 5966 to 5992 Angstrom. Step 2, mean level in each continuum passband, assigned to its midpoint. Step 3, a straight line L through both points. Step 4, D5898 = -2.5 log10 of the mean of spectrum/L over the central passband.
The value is 0.145 mag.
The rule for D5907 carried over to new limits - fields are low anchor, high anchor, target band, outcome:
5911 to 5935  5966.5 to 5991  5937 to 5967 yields 0.00 mag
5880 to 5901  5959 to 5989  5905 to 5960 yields -0.09 mag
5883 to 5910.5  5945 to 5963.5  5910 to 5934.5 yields -0.08 mag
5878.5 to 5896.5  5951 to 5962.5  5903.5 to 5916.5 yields -0.11 mag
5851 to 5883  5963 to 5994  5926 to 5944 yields -0.01 mag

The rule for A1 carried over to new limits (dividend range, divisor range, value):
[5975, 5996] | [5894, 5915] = 1.08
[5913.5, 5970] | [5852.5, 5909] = 1.09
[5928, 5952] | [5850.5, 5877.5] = 1.04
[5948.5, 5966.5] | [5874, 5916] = 1.10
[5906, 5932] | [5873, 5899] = 1.14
